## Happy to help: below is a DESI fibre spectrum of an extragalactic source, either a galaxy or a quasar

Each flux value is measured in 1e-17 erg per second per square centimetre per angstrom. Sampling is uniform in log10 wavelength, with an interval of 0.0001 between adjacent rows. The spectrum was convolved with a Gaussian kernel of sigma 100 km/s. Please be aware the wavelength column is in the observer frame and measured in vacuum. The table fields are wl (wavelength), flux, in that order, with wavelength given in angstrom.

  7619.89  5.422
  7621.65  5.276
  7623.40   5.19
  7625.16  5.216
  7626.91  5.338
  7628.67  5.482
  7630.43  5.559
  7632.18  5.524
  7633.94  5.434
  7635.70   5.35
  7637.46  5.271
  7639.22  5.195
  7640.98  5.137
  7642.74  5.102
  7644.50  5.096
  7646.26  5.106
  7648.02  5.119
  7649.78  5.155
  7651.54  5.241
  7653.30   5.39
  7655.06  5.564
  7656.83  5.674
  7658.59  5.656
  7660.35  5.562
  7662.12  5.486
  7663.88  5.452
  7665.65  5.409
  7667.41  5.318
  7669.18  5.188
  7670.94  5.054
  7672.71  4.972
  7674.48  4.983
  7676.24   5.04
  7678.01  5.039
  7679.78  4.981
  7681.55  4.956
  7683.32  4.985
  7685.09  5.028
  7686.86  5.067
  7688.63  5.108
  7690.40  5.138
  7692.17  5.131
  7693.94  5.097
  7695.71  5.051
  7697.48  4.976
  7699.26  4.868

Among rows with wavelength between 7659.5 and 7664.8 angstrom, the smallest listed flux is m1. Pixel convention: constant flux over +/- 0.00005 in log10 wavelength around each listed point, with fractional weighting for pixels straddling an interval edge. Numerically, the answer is 5.452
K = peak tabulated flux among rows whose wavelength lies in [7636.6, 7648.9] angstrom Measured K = 5.271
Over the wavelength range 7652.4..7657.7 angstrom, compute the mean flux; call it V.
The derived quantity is 5.54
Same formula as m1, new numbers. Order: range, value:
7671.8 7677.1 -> 4.972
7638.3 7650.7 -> 5.096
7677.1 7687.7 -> 4.956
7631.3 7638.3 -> 5.271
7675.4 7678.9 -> 5.039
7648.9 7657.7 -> 5.155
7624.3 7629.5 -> 5.216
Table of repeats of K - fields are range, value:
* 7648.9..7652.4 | 5.241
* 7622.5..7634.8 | 5.559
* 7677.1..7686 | 5.039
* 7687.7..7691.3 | 5.138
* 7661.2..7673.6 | 5.486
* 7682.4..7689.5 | 5.108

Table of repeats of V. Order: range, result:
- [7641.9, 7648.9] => 5.11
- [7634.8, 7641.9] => 5.23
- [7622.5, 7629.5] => 5.31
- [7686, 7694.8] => 5.11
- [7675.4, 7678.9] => 5.03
